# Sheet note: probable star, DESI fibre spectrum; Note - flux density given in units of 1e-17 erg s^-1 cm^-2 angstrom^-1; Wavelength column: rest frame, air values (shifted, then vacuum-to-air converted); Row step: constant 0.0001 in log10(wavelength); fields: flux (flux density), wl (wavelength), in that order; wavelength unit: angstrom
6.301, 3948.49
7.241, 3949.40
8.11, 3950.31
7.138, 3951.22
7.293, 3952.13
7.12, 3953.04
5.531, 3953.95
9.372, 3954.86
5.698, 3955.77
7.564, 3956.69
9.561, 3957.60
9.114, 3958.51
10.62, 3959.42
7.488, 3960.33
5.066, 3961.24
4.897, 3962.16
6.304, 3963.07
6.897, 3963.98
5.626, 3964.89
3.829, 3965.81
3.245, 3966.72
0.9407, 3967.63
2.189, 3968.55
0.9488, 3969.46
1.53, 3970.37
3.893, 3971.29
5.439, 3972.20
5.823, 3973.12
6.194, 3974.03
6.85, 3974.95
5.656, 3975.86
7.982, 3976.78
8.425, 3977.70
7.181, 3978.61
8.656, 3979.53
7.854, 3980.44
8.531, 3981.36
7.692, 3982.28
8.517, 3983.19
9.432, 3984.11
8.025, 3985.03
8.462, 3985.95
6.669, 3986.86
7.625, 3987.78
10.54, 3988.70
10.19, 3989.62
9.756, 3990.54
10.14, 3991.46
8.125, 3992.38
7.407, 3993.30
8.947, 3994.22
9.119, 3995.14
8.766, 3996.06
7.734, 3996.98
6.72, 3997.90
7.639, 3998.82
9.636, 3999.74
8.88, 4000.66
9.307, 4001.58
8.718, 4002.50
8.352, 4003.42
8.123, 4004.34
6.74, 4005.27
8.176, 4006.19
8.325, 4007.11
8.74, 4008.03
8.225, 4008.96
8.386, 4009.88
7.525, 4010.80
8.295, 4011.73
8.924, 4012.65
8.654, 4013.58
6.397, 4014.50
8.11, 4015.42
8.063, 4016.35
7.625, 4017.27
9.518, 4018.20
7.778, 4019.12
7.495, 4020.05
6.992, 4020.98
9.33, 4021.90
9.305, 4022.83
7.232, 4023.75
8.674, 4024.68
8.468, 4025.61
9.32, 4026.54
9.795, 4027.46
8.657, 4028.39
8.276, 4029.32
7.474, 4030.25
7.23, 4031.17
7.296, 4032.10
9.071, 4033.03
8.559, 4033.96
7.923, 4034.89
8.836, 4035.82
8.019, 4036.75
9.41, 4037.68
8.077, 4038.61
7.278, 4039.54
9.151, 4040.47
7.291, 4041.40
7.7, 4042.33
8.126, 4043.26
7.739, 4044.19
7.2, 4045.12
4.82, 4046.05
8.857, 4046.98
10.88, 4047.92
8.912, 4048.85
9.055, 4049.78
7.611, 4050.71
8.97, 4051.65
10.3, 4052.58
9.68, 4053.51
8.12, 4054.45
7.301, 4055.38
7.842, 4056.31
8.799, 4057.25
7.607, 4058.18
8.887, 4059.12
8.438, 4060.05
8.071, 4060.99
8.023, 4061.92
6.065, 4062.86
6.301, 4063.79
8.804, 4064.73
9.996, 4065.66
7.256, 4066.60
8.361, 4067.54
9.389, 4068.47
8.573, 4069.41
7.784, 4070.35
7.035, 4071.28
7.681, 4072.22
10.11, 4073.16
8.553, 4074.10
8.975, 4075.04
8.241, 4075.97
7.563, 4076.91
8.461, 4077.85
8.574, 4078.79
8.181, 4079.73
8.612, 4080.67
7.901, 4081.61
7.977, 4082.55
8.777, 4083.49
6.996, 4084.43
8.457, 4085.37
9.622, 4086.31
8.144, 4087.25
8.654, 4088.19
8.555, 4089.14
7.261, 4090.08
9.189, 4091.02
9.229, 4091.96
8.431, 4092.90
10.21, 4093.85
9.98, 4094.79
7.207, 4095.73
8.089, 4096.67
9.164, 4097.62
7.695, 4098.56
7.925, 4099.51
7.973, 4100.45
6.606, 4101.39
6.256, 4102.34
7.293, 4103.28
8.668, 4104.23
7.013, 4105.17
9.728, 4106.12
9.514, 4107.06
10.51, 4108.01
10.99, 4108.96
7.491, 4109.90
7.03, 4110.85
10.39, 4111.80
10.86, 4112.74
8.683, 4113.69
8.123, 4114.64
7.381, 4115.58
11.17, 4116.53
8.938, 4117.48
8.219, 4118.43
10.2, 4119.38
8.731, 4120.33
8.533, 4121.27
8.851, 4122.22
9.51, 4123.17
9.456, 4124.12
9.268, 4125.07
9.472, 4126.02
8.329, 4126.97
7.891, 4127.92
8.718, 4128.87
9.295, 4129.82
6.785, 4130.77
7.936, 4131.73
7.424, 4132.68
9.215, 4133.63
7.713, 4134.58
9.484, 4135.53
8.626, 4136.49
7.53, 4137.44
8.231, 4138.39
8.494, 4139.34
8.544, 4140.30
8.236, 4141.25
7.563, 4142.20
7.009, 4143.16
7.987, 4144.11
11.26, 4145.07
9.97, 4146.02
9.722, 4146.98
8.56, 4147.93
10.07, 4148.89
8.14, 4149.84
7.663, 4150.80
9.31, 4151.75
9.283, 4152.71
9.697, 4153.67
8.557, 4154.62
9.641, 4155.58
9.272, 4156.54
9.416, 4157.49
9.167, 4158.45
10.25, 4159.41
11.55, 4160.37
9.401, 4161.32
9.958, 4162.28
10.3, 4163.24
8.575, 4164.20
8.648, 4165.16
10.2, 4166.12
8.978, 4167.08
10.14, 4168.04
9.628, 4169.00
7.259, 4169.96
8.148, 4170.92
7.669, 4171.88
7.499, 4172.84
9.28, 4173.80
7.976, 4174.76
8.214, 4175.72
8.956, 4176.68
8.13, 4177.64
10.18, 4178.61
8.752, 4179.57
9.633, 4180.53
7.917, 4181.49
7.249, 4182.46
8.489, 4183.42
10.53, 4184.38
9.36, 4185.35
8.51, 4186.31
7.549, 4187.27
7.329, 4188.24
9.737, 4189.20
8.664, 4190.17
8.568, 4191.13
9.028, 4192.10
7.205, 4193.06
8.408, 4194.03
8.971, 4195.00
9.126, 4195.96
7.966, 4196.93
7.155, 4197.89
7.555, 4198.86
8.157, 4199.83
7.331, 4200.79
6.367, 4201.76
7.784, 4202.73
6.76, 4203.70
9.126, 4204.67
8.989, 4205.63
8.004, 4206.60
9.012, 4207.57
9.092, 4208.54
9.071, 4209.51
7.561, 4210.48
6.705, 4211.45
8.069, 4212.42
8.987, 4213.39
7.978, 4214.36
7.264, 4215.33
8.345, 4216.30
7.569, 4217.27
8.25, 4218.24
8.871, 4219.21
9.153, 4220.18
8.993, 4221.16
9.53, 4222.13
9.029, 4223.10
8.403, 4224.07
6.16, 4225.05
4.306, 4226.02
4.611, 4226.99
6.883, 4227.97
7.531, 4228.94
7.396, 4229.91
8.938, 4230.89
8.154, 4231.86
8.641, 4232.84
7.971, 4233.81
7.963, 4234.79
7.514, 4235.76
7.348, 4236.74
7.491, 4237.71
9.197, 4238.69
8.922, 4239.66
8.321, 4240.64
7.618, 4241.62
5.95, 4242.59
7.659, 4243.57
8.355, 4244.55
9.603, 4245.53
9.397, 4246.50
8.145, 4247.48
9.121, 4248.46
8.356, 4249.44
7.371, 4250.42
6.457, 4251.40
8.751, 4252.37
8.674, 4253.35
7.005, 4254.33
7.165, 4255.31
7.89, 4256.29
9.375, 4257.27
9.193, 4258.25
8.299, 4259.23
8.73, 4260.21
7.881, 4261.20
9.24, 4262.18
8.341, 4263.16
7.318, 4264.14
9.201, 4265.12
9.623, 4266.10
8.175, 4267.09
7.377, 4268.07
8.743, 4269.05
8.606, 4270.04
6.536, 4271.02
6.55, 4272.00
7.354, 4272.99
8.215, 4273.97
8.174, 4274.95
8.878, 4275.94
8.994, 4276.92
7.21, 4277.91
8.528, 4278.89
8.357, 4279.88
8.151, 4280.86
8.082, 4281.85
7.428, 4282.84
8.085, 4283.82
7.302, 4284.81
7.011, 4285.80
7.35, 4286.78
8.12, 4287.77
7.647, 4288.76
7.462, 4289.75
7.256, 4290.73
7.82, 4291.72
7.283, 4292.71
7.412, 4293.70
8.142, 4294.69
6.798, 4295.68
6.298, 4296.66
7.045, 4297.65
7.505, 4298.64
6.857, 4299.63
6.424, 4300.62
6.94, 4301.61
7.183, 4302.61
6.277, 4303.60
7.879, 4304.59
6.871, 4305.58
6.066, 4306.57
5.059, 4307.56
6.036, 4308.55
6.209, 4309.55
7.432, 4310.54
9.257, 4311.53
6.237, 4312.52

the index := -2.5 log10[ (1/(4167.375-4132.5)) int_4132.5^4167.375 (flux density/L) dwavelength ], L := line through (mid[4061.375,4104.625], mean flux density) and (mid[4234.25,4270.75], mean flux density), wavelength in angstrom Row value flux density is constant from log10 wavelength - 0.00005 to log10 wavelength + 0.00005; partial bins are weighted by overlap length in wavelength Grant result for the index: -0.10 mag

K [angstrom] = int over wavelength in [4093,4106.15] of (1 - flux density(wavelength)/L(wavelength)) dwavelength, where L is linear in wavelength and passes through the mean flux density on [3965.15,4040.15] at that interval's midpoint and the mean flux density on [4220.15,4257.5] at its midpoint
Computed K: -0.5 angstrom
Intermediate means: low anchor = 7.68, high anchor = 7.91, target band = 8.08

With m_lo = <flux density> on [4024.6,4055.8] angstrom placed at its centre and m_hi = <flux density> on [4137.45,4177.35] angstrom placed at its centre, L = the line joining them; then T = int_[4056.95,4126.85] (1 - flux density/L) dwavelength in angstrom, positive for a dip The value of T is 0.8 angstrom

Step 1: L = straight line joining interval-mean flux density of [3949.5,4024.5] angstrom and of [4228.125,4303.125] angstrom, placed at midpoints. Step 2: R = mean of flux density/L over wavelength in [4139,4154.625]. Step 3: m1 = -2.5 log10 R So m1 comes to -0.148 mag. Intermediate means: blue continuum 7.45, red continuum 7.91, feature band 8.84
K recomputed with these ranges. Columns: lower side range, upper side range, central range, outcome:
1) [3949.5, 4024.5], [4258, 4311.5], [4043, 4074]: -3.2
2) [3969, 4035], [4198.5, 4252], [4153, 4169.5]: -3.4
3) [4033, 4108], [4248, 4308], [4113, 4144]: -1.6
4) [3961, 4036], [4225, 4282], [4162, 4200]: -3.8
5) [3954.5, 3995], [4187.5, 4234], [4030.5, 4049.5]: -2.3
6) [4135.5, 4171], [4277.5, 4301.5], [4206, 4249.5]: 0.9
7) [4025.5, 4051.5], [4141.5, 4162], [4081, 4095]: 0.1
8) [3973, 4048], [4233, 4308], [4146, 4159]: -1.9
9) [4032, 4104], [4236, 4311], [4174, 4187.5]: -1.2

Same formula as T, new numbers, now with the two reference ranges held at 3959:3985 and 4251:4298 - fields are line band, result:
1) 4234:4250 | -1.0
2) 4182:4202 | -2.4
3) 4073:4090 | -4.3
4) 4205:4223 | -2.1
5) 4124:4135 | -2.2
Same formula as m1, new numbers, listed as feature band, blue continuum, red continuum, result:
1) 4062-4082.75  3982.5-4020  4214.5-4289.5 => 0.01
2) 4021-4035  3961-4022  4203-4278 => -0.13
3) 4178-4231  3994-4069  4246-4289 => 0.00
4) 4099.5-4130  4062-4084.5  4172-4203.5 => -0.07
